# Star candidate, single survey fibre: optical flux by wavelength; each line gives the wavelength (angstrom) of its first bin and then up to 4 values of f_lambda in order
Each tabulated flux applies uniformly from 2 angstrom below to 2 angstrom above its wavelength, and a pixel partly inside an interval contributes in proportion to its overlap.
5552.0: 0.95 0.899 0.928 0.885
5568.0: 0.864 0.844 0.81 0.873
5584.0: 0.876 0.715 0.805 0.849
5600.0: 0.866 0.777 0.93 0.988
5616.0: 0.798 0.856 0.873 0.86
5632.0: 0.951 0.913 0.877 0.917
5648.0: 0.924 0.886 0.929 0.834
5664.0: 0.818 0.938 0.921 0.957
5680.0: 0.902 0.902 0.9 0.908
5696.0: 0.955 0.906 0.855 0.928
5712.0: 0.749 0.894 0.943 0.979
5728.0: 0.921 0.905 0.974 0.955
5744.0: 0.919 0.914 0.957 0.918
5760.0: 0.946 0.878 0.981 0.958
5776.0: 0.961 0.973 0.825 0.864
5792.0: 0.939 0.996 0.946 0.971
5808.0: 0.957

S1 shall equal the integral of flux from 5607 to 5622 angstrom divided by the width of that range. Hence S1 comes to 0.891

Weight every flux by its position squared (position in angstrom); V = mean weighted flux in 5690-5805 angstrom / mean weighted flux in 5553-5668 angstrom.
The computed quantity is 1.1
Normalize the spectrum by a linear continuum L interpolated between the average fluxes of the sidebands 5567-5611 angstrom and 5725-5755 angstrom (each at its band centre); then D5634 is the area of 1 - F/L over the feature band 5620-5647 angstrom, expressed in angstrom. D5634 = -0.9 angstrom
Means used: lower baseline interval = 0.84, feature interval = 0.896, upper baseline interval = 0.936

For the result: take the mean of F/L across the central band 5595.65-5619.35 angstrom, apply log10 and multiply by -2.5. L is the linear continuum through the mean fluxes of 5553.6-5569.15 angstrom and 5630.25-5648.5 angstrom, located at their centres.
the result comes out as 0.05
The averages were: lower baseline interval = 0.897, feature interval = 0.869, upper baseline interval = 0.915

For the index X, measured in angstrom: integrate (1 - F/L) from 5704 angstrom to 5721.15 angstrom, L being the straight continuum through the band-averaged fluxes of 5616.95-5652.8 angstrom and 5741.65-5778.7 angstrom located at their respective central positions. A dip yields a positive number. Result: 0.9 angstrom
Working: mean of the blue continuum 0.893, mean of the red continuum 0.938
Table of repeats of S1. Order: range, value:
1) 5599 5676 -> 0.889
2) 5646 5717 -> 0.895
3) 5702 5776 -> 0.922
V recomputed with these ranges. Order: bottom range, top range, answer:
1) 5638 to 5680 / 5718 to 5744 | 1.08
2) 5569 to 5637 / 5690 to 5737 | 1.10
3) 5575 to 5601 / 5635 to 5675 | 1.11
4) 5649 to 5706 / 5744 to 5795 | 1.06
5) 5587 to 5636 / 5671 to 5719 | 1.07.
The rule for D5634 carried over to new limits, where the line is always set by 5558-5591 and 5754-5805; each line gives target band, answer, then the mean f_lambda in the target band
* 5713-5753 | -0.7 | 0.931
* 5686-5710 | -0.2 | 0.909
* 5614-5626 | 0.3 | 0.842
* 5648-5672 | -0.1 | 0.888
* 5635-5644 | -0.2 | 0.898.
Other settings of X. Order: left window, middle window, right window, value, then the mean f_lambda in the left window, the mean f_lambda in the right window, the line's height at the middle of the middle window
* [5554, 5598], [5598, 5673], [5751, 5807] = -1.0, 0.85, 0.937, 0.875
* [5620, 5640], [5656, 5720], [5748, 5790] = 0.9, 0.893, 0.926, 0.906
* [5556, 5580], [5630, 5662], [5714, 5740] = 0.0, 0.87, 0.937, 0.903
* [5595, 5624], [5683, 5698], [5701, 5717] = -1.0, 0.867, 0.857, 0.859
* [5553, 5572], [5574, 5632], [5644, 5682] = 2.8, 0.892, 0.902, 0.896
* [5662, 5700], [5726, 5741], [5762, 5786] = -0.3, 0.911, 0.929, 0.921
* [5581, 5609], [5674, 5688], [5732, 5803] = -0.6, 0.829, 0.935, 0.882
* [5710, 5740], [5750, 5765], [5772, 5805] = -0.1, 0.912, 0.935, 0.924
